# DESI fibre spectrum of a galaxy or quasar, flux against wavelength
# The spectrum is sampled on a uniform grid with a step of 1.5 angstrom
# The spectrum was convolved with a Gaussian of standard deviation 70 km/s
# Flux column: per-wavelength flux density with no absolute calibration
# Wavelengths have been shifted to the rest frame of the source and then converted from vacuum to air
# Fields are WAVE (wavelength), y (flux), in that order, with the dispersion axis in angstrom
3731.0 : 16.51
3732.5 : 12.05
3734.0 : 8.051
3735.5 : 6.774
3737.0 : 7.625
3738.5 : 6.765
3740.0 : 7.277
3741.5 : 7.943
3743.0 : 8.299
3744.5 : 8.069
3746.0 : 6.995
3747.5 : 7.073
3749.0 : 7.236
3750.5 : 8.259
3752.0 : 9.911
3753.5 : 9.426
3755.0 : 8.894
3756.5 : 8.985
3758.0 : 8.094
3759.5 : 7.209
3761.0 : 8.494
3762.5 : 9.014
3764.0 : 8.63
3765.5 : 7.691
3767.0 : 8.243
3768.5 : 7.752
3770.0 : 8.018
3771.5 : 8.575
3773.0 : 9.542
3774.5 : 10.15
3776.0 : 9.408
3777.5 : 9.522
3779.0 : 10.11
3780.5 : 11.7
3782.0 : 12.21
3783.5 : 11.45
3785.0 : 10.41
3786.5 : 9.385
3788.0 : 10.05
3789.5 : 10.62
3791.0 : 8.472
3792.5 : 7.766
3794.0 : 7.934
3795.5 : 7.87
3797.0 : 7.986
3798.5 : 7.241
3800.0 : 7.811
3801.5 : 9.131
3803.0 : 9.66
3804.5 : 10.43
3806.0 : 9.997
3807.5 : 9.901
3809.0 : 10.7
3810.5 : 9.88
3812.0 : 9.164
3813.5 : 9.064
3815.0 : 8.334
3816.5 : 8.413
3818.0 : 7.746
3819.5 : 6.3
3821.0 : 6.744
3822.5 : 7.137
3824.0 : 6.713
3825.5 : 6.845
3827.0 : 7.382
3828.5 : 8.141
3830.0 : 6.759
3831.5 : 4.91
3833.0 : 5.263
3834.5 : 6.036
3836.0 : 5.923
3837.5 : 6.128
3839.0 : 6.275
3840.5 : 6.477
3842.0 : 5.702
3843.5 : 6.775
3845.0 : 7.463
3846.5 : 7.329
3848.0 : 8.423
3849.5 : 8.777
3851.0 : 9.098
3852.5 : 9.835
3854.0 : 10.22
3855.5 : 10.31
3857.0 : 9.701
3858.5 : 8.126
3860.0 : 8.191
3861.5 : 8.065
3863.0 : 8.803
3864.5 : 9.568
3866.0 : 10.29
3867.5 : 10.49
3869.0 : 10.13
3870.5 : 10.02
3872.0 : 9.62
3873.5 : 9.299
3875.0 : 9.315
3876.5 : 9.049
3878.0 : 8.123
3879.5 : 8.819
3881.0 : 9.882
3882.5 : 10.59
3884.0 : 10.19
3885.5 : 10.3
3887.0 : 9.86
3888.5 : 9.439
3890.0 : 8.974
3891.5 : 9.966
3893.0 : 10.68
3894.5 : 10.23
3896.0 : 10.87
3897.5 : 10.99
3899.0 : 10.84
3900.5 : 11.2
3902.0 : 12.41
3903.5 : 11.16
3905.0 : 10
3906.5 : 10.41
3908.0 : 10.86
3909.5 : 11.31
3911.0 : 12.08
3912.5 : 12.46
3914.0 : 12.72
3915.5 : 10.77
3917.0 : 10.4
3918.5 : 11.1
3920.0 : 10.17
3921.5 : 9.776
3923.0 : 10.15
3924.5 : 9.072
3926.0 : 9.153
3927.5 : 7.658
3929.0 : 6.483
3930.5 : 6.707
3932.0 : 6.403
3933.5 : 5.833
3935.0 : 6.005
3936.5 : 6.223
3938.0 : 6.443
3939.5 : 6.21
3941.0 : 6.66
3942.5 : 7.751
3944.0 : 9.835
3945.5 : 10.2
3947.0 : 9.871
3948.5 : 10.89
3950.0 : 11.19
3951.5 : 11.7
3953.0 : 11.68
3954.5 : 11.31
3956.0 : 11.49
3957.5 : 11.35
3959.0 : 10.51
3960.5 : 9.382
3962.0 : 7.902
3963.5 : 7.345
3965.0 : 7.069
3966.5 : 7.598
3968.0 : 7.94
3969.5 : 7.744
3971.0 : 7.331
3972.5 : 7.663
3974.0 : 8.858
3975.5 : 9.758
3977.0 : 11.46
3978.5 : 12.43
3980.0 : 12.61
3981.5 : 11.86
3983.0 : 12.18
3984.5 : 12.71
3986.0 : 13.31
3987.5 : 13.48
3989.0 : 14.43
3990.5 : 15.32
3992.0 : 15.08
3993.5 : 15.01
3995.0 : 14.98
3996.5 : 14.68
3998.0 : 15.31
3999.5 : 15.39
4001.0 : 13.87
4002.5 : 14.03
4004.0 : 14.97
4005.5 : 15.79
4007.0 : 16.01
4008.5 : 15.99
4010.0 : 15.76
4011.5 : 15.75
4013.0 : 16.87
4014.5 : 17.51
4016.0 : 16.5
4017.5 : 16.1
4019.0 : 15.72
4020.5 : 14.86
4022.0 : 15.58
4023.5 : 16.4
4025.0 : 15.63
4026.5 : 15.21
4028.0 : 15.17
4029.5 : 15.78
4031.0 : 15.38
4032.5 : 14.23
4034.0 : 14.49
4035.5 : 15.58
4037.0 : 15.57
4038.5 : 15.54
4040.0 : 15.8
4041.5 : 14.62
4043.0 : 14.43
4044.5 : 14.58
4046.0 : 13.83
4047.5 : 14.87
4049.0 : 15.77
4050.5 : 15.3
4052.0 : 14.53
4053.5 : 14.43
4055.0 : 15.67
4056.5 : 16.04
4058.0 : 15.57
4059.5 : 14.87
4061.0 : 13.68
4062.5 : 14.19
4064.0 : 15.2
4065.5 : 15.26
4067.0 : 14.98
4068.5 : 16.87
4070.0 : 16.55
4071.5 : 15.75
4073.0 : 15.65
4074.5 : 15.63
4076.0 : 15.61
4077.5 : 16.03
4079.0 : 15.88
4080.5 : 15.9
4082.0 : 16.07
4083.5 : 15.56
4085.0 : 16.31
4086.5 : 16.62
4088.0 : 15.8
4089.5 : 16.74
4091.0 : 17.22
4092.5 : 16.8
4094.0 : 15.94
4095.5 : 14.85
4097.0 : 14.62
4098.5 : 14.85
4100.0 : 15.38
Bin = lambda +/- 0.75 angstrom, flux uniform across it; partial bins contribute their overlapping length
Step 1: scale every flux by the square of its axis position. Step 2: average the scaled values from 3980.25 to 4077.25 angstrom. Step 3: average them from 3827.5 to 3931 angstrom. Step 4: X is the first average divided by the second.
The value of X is 1.8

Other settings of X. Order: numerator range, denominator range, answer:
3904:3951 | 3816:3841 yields 1.46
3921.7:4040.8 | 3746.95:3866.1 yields 1.56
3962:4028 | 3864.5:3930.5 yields 1.38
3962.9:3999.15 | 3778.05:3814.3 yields 1.34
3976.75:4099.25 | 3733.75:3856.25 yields 2.07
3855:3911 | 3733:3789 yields 1.21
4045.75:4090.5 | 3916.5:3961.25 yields 1.83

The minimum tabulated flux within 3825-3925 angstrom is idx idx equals 4.91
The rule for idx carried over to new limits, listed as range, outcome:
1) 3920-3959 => 5.833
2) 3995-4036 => 13.87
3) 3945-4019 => 7.069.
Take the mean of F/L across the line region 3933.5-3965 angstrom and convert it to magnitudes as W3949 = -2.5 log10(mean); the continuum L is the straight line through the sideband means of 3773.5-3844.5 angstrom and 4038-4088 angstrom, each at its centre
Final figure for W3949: 0.33 mag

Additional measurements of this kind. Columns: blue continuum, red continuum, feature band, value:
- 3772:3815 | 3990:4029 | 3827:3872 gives 0.35 mag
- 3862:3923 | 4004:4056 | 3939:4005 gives 0.19 mag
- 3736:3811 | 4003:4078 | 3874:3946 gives 0.27 mag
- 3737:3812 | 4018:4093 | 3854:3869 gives 0.17 mag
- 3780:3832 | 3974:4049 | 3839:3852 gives 0.30 mag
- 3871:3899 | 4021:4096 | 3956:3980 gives 0.34 mag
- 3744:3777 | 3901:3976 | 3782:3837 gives 0.05 mag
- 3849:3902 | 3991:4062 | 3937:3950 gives 0.39 mag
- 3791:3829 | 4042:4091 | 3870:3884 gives 0.08 mag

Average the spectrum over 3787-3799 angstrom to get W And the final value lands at 8.54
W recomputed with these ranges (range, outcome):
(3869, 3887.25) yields 9.6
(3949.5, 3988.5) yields 10.3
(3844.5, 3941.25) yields 9.43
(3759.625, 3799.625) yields 9.12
